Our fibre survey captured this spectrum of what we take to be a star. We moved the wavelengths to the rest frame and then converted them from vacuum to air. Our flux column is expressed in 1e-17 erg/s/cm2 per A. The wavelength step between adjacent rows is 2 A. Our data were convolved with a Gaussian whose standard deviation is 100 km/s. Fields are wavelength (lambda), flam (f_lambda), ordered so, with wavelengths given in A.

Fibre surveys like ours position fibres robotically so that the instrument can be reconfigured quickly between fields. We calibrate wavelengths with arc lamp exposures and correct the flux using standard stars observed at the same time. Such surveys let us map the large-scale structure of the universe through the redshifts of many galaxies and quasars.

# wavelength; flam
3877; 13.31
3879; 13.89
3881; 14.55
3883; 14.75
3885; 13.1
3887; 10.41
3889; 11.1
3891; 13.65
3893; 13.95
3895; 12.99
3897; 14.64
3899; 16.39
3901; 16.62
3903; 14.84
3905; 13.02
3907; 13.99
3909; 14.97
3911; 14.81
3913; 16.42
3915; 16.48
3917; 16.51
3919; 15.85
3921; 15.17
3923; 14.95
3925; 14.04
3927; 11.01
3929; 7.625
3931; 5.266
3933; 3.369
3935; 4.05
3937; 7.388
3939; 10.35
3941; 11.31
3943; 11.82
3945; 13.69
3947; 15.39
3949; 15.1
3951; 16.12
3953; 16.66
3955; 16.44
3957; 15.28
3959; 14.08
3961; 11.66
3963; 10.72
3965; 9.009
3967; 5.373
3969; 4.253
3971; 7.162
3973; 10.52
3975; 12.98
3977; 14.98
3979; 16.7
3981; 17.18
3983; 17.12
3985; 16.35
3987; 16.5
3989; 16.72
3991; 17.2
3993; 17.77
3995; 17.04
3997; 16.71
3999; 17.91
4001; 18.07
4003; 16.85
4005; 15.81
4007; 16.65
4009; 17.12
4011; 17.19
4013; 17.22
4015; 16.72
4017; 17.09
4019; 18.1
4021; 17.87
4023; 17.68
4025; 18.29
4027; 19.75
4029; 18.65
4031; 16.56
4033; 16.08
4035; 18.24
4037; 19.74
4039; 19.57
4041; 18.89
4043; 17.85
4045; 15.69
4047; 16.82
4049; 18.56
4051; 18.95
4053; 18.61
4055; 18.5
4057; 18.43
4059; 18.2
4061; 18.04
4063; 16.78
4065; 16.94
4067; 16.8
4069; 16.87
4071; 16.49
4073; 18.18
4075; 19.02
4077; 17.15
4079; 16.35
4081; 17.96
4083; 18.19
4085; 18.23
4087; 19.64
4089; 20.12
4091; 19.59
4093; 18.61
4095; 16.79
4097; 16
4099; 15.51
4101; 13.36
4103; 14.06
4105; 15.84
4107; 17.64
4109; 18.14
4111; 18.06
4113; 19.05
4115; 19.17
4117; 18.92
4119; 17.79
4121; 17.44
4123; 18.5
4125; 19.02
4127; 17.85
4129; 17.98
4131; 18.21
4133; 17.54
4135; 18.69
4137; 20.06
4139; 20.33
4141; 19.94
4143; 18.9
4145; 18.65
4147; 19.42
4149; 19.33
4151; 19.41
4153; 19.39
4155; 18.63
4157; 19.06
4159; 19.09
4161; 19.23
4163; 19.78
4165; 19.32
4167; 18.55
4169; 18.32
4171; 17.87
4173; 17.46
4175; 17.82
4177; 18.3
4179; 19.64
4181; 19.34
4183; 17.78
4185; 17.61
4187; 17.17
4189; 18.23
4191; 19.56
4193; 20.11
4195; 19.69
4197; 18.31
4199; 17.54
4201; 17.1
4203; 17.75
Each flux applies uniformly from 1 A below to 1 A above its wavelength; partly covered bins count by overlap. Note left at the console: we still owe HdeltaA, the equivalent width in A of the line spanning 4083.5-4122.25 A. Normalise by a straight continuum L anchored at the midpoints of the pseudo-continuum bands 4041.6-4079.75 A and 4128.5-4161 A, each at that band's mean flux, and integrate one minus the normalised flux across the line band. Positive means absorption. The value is 1.6 A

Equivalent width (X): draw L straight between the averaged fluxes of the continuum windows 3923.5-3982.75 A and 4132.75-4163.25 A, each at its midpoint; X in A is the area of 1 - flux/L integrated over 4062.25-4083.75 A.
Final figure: -1.4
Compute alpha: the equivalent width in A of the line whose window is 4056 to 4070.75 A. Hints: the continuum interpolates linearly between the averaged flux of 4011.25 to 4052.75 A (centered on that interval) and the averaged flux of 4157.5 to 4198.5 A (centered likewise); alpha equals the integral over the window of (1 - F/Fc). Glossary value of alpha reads 0.6 A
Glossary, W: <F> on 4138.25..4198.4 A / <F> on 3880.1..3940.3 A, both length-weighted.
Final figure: 1.48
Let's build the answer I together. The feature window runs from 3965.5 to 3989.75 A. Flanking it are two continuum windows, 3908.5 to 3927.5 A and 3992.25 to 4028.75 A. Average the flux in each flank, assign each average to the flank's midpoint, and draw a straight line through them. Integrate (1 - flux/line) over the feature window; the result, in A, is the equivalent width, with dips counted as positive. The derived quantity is 5.6 A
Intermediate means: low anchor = 15.1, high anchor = 17.5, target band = 12.9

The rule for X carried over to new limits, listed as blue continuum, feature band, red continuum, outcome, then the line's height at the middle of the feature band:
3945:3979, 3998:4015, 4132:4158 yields -3.7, 14.1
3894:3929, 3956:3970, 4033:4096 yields 5.1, 15.8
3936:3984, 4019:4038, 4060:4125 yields -3.7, 15.1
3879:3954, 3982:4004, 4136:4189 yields -3.3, 14.9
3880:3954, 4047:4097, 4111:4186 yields -3.4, 16.8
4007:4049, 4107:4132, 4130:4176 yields 0.4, 18.6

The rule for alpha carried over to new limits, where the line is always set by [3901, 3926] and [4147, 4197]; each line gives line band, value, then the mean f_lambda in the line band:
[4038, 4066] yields -1.47 A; 18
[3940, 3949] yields 1.33 A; 13.3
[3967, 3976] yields 4.29 A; 8.36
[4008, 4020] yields -0.49 A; 17.2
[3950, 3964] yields 1.18 A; 14.4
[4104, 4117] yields -0.10 A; 18.1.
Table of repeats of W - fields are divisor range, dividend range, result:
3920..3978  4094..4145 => 1.59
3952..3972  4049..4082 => 1.60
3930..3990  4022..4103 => 1.46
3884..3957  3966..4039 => 1.23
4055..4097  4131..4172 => 1.07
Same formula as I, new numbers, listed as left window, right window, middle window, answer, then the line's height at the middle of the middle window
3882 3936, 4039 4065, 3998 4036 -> -1.6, 16.7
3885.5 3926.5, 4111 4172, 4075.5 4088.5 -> -0.2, 17.7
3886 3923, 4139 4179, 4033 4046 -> -1.0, 16.9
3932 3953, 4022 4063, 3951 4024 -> -3.9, 14.3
